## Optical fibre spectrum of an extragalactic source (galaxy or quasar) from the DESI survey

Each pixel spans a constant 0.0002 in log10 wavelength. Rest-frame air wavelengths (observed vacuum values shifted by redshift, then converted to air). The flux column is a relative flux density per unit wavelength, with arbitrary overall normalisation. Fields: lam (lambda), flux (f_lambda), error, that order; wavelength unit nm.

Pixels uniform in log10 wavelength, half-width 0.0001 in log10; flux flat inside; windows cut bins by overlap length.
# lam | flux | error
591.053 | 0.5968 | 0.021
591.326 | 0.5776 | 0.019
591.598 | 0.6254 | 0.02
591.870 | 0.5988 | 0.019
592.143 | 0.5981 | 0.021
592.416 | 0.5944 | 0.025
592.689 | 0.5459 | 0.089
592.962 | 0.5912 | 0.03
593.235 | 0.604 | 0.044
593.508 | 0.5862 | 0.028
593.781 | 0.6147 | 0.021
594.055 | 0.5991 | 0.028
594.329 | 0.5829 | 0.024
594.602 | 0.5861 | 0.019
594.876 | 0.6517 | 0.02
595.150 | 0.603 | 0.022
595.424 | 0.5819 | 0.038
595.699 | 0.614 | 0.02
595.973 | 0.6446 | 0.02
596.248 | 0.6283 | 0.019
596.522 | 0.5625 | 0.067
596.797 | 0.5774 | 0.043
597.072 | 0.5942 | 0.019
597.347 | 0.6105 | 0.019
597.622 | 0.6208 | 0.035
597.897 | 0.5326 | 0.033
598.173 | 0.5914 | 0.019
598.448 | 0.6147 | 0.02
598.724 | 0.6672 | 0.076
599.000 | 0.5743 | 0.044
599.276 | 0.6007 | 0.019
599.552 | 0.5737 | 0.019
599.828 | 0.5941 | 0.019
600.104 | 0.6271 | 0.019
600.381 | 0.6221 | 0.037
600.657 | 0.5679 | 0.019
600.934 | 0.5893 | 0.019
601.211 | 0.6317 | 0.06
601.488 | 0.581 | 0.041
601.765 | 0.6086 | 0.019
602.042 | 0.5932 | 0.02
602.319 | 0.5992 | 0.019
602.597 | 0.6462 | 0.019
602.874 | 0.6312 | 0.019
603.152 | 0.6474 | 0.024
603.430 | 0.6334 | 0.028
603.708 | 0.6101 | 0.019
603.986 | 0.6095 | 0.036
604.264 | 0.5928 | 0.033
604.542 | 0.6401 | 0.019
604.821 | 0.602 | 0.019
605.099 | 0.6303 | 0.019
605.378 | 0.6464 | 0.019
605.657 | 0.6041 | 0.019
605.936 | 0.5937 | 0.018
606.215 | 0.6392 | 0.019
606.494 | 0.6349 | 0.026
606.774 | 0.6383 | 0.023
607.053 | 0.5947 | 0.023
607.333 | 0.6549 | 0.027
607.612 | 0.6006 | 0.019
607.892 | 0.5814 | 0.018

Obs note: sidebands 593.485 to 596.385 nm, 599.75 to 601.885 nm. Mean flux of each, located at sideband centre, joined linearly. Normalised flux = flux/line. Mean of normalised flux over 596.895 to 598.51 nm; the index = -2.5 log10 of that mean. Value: 0.02 mag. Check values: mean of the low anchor 0.609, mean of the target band 0.593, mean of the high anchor 0.603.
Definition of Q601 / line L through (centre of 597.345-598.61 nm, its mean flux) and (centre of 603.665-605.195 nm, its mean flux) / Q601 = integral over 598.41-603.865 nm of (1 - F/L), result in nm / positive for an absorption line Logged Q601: -0.06 nm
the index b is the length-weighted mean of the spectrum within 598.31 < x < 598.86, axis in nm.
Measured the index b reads 0.641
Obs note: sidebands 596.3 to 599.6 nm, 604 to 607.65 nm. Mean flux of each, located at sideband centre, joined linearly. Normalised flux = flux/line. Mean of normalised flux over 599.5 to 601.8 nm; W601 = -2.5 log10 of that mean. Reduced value 0.01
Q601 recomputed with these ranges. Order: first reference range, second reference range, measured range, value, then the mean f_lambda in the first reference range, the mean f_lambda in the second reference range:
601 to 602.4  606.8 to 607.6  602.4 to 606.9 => -0.080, 0.602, 0.624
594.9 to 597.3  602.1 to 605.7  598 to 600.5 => 0.020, 0.603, 0.622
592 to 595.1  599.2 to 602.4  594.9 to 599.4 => -0.036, 0.596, 0.599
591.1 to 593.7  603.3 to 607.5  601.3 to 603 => 0.011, 0.592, 0.622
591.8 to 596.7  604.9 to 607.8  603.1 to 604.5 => -0.001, 0.599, 0.623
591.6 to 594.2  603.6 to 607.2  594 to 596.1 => -0.034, 0.594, 0.618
